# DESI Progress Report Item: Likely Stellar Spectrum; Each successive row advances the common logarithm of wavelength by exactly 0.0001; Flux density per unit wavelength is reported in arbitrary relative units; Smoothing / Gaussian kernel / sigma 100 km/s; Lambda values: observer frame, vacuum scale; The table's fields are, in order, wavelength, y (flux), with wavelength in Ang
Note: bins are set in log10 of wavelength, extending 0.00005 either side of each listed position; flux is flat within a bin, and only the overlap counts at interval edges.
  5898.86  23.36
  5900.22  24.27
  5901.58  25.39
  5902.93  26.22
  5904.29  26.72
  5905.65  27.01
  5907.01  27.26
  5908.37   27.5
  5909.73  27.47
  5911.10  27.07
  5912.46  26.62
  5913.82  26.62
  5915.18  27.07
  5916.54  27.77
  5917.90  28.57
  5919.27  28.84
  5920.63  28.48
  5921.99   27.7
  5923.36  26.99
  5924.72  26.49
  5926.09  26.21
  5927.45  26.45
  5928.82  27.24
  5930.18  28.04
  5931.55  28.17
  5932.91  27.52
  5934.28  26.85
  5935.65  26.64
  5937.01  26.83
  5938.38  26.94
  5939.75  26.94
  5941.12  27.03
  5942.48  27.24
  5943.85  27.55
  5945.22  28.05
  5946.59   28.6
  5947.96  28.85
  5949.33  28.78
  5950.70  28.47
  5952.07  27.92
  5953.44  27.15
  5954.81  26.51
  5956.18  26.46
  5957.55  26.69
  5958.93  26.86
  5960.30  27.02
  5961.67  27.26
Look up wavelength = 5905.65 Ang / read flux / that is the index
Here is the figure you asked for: 27.01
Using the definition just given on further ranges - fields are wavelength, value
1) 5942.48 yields 27.24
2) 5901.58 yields 25.39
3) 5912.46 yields 26.62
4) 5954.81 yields 26.51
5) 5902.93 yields 26.22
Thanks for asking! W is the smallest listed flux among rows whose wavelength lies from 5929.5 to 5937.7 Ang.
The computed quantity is 26.64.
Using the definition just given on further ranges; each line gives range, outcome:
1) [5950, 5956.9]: 26.46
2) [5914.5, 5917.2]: 27.07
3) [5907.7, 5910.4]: 27.47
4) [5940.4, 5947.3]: 27.03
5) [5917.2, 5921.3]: 28.48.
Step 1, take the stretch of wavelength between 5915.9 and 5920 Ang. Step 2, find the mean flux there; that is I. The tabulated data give 28.4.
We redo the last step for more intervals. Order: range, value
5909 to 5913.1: 27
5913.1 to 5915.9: 26.9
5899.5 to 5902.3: 24.9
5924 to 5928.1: 26.4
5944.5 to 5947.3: 28.3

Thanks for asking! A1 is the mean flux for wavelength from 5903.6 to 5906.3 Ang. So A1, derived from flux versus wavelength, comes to 26.9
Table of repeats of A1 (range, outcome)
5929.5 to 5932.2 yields 28.1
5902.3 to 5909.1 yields 27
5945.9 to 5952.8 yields 28.5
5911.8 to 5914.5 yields 26.6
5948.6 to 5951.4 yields 28.6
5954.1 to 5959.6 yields 26.6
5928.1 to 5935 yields 27.5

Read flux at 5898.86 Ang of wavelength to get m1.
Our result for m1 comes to 23.36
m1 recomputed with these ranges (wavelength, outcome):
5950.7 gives 28.47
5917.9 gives 28.57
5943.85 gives 27.55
